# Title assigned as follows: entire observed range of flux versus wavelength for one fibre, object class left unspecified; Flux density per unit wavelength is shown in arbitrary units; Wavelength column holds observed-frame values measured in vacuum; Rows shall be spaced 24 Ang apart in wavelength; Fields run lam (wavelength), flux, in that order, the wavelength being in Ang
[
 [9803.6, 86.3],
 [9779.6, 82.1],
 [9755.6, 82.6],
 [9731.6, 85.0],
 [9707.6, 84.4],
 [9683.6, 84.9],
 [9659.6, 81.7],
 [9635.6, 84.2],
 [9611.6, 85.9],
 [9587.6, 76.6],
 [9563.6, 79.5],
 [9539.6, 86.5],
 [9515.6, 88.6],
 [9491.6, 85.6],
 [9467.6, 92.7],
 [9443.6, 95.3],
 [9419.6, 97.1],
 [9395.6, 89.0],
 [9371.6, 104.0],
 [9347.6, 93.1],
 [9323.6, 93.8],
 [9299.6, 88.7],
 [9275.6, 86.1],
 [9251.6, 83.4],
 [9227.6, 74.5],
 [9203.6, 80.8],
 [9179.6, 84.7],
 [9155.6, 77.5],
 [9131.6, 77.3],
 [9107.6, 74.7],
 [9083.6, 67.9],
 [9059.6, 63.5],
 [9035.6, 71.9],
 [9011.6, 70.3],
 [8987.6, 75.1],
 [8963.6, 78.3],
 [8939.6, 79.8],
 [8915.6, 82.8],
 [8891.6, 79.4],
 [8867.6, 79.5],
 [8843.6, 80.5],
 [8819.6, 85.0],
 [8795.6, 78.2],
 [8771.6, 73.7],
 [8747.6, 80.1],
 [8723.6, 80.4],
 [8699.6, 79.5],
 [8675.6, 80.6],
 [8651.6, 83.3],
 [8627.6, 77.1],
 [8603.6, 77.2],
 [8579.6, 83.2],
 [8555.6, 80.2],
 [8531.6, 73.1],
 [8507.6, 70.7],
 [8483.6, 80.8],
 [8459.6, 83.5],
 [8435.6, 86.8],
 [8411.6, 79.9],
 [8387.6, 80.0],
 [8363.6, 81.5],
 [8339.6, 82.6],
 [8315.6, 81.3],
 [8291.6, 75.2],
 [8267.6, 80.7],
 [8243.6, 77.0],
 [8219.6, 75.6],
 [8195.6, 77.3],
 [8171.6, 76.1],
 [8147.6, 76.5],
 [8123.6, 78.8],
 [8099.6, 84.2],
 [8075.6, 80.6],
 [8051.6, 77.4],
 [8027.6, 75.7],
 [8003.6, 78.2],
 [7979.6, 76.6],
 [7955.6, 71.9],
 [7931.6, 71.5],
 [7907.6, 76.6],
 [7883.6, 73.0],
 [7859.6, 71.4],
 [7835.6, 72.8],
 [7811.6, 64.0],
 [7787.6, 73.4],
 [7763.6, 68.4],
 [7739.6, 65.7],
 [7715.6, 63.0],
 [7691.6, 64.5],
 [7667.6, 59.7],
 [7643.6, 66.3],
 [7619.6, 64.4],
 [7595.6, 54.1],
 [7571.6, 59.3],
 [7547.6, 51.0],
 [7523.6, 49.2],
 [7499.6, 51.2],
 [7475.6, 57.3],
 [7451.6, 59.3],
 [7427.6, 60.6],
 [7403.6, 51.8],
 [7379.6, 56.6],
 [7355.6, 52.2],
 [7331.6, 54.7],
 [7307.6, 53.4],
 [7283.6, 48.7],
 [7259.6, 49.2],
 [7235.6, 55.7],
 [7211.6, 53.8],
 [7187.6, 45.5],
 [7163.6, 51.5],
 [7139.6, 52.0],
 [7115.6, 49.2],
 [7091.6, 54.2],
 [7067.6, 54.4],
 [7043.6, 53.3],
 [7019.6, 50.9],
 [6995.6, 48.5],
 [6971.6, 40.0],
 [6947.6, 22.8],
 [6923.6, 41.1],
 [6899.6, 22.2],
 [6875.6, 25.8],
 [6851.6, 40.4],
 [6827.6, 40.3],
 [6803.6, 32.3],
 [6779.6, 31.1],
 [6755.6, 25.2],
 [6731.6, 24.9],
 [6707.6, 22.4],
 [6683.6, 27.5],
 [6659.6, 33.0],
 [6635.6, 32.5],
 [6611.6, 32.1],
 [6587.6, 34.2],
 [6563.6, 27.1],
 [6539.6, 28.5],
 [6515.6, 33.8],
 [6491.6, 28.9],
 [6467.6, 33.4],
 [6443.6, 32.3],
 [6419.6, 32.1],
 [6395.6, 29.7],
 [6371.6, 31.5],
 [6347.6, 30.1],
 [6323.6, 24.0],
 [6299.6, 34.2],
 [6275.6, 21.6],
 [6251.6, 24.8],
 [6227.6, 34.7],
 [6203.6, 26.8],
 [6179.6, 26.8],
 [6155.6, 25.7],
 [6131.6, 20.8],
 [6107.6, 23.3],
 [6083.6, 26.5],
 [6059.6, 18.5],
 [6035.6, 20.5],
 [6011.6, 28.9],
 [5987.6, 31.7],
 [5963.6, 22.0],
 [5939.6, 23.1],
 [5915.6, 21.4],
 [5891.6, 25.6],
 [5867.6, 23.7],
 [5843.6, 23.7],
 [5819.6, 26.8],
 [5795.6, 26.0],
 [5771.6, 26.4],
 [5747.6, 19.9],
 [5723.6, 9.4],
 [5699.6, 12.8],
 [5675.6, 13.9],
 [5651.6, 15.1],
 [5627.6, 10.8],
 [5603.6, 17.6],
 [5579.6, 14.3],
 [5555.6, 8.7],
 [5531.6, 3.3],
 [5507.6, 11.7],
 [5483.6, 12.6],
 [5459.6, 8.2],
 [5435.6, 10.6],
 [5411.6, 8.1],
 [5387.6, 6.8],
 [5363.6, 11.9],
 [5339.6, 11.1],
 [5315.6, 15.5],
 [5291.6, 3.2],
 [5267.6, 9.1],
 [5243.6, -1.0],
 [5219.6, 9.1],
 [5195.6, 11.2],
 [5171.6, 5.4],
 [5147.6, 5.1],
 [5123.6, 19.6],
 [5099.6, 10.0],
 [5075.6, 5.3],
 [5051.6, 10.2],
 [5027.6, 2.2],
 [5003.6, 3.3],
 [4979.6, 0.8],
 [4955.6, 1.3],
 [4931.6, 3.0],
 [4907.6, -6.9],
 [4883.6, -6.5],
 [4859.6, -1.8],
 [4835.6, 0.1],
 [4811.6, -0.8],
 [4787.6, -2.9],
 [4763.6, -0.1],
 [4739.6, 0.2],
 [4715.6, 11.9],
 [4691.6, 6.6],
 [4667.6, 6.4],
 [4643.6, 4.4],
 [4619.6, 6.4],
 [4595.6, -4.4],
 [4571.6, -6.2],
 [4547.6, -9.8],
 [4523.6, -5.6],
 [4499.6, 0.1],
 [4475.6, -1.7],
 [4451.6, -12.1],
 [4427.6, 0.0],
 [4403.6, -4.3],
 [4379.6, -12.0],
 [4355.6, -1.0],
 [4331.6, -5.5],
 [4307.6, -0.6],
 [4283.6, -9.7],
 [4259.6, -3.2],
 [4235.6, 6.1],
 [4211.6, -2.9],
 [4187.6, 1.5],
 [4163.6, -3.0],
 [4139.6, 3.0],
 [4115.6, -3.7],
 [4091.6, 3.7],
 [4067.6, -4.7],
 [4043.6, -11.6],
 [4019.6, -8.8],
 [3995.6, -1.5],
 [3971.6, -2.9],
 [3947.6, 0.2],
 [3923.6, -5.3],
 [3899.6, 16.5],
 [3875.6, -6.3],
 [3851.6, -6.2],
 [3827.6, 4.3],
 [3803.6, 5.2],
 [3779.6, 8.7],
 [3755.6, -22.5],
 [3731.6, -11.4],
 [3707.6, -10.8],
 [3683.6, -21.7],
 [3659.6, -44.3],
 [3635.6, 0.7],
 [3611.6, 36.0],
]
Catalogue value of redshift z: 0.75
